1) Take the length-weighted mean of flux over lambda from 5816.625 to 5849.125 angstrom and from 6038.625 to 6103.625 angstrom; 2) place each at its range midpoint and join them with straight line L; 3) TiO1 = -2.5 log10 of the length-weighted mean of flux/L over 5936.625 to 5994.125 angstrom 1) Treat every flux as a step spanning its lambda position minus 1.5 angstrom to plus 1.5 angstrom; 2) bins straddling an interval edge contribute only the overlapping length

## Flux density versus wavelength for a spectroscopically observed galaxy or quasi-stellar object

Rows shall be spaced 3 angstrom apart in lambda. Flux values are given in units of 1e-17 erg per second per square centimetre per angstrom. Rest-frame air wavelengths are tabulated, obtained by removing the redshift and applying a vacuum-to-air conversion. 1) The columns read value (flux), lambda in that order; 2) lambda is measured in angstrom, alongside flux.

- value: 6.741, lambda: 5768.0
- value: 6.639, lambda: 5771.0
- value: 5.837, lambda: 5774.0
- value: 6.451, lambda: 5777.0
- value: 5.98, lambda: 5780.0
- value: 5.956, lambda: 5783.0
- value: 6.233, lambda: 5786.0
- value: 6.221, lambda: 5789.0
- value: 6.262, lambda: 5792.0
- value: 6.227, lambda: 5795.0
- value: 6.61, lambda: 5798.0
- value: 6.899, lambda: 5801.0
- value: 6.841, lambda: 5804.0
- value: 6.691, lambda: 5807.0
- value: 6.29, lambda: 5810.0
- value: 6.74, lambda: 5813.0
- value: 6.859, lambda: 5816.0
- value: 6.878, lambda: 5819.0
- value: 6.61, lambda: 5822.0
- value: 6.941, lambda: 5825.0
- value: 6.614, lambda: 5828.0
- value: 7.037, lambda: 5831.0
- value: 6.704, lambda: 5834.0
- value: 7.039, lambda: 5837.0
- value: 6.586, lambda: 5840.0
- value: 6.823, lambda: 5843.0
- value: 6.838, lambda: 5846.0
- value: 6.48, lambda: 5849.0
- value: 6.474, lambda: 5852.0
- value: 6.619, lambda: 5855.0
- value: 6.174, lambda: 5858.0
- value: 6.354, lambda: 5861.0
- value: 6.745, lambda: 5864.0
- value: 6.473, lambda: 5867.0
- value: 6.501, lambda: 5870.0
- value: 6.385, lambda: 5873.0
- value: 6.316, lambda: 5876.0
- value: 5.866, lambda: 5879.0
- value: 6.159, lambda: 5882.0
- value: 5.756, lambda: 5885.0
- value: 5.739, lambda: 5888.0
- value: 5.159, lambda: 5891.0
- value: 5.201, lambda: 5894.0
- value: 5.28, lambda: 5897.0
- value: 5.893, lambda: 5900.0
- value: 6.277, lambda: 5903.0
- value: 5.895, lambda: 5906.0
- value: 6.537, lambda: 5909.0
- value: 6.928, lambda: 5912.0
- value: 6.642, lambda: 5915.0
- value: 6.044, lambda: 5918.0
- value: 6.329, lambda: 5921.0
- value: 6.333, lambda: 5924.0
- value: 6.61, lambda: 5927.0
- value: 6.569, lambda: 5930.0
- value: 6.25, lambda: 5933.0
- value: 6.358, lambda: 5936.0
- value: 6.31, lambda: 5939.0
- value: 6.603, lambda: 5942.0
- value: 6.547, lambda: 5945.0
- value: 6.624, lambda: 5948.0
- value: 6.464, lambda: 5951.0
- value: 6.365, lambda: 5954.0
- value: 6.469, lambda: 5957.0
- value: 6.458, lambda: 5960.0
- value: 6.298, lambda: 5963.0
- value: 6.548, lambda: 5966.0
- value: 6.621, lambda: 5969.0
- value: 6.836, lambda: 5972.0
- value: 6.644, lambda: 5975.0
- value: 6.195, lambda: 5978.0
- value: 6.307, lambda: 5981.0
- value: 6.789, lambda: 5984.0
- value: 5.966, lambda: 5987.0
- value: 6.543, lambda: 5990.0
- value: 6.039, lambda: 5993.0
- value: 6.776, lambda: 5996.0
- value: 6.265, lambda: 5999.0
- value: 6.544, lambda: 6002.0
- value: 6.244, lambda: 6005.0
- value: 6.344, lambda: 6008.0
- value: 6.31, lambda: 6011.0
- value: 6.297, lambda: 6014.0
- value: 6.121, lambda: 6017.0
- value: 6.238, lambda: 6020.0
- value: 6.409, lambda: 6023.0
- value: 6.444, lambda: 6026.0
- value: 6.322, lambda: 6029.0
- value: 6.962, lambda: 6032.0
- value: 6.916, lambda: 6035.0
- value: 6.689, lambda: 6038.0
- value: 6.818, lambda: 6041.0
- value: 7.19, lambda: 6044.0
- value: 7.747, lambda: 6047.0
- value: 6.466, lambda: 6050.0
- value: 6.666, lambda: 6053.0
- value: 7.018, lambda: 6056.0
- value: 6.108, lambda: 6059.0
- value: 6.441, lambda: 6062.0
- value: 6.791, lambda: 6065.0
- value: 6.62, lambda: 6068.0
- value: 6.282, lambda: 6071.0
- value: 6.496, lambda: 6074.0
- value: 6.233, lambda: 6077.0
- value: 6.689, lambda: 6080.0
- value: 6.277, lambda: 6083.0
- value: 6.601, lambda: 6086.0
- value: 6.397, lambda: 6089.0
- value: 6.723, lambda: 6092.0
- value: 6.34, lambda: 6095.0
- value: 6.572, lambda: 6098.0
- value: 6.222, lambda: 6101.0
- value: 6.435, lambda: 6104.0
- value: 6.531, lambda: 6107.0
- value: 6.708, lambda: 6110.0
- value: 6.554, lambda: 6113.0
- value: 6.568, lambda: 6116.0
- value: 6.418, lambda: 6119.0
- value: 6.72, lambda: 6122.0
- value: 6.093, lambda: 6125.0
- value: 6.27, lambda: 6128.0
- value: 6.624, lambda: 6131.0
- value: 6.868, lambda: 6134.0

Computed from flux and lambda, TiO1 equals 0.04 mag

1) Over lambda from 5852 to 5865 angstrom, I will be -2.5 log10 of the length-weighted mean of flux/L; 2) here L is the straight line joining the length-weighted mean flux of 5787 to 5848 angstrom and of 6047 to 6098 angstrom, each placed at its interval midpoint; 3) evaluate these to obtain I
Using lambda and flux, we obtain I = 0.032 mag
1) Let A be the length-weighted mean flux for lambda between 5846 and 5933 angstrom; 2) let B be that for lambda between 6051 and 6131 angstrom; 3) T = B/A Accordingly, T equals 1.04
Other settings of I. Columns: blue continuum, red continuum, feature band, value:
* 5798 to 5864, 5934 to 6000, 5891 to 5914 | 0.10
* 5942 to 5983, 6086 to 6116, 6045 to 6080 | -0.02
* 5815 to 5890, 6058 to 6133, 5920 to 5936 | 0.01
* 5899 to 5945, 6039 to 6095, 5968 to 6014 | 0.01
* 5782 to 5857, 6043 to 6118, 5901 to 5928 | 0.04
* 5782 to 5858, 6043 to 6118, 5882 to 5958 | 0.07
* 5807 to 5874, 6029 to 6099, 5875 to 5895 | 0.16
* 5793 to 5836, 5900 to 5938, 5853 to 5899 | 0.08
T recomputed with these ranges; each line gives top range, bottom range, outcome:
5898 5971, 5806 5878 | 0.97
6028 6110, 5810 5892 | 1.02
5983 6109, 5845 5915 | 1.05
